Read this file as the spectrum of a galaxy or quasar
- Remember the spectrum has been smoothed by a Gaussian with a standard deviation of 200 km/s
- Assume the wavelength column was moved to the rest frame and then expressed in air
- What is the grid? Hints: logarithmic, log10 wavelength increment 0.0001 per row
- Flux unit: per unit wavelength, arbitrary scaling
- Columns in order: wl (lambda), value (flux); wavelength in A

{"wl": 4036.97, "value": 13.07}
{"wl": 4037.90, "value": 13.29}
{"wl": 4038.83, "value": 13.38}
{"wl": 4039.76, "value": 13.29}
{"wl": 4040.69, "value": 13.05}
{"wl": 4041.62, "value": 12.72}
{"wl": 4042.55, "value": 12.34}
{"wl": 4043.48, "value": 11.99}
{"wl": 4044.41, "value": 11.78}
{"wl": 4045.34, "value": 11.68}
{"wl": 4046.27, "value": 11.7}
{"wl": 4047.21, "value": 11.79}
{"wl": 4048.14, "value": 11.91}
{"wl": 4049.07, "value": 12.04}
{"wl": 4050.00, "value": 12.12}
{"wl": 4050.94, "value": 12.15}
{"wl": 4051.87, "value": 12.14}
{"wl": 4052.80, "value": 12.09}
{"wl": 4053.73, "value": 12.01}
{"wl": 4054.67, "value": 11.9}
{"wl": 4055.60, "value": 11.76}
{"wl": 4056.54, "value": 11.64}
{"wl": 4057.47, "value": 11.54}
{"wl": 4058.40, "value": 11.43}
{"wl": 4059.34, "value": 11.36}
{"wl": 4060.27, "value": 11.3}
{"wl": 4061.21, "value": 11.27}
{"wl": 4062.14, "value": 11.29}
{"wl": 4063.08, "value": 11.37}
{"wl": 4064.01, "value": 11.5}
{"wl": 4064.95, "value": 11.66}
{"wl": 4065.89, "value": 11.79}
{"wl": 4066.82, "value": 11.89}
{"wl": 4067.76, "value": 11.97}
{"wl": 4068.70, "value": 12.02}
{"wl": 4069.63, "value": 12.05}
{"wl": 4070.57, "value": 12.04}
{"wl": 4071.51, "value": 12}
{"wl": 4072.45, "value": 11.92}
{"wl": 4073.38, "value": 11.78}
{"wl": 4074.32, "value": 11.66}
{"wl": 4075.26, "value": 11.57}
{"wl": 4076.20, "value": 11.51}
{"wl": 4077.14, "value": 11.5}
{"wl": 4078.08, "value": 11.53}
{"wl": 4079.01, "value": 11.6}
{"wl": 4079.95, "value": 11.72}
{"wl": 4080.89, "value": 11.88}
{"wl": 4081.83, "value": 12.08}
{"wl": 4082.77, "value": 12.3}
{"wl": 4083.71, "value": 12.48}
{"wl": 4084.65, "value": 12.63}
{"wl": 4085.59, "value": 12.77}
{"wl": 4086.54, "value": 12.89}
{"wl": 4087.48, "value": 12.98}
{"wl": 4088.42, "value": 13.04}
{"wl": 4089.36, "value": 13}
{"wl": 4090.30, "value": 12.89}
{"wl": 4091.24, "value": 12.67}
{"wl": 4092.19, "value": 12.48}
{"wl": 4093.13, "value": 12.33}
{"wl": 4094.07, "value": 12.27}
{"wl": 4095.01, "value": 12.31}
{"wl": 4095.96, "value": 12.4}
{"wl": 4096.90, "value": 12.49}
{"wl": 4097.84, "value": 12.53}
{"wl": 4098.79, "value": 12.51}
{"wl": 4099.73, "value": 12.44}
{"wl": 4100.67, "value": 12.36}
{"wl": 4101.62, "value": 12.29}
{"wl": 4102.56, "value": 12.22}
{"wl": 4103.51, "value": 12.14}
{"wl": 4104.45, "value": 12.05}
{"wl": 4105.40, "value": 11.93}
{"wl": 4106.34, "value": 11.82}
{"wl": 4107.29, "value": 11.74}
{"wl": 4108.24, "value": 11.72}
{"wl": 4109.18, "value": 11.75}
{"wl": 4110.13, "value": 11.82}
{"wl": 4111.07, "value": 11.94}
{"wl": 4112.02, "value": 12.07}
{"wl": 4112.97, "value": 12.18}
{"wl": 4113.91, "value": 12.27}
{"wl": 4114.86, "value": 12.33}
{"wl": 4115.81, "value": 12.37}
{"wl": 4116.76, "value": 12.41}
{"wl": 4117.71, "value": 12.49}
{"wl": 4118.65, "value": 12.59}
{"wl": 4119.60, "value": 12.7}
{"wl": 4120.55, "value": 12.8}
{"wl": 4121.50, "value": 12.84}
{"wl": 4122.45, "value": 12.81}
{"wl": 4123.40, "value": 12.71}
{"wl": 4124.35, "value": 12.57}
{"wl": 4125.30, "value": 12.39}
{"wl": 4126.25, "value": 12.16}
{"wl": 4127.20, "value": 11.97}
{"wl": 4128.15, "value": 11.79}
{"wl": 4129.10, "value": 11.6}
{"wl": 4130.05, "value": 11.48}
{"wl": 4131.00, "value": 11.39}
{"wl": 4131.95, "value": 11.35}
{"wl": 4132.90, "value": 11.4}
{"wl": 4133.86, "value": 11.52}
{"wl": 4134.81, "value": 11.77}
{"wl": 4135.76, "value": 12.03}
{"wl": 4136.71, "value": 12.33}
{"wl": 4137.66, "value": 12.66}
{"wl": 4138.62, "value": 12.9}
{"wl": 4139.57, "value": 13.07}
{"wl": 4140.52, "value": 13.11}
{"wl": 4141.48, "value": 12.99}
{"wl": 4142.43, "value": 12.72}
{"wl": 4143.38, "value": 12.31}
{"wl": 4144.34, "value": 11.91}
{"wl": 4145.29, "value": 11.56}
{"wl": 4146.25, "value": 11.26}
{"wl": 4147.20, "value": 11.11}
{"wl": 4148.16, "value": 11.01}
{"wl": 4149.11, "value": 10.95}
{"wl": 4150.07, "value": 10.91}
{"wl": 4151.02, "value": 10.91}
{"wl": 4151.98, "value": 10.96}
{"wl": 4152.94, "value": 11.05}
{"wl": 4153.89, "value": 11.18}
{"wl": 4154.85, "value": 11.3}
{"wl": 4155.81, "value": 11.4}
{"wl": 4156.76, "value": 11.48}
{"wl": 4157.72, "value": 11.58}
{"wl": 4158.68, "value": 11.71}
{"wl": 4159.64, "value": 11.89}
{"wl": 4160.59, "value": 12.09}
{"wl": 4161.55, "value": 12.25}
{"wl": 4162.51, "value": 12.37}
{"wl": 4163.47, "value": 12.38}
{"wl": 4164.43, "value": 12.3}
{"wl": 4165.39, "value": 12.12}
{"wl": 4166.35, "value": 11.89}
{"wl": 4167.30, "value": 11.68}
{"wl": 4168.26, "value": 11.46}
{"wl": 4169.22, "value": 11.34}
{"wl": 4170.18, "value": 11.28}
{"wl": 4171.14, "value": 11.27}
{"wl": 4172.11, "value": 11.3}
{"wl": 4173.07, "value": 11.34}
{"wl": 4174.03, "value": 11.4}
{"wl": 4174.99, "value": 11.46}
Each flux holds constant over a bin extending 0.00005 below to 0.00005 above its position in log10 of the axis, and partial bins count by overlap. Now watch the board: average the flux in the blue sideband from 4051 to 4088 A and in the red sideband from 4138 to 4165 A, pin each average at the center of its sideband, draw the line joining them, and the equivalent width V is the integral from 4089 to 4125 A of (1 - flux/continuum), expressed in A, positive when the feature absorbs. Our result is -1.5 A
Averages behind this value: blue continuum 11.9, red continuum 11.8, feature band 12.3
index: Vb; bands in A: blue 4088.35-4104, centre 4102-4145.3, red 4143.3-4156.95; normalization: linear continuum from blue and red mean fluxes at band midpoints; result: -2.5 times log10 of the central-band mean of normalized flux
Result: -0.03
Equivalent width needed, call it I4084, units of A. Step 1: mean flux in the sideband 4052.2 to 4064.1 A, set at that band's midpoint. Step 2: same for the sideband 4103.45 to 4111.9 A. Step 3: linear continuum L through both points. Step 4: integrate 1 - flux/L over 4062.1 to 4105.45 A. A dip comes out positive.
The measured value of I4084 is -1.5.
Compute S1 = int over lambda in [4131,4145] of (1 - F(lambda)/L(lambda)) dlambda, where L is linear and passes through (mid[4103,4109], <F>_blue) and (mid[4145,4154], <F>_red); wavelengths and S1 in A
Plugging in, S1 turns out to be -1.2 A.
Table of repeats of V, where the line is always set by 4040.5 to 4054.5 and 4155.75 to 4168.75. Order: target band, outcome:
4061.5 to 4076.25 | 0.4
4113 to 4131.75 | -0.5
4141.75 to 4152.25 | 0.4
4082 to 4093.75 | -0.6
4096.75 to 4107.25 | -0.2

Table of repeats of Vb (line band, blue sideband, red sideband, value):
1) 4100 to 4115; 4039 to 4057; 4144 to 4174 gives -0.02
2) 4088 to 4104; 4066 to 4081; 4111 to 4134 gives -0.05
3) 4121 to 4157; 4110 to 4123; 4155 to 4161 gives 0.01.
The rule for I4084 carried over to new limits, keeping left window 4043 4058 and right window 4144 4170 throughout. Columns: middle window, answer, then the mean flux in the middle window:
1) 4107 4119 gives -0.4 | 12.1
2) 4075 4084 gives 0.0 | 11.8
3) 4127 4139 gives -0.2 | 11.8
